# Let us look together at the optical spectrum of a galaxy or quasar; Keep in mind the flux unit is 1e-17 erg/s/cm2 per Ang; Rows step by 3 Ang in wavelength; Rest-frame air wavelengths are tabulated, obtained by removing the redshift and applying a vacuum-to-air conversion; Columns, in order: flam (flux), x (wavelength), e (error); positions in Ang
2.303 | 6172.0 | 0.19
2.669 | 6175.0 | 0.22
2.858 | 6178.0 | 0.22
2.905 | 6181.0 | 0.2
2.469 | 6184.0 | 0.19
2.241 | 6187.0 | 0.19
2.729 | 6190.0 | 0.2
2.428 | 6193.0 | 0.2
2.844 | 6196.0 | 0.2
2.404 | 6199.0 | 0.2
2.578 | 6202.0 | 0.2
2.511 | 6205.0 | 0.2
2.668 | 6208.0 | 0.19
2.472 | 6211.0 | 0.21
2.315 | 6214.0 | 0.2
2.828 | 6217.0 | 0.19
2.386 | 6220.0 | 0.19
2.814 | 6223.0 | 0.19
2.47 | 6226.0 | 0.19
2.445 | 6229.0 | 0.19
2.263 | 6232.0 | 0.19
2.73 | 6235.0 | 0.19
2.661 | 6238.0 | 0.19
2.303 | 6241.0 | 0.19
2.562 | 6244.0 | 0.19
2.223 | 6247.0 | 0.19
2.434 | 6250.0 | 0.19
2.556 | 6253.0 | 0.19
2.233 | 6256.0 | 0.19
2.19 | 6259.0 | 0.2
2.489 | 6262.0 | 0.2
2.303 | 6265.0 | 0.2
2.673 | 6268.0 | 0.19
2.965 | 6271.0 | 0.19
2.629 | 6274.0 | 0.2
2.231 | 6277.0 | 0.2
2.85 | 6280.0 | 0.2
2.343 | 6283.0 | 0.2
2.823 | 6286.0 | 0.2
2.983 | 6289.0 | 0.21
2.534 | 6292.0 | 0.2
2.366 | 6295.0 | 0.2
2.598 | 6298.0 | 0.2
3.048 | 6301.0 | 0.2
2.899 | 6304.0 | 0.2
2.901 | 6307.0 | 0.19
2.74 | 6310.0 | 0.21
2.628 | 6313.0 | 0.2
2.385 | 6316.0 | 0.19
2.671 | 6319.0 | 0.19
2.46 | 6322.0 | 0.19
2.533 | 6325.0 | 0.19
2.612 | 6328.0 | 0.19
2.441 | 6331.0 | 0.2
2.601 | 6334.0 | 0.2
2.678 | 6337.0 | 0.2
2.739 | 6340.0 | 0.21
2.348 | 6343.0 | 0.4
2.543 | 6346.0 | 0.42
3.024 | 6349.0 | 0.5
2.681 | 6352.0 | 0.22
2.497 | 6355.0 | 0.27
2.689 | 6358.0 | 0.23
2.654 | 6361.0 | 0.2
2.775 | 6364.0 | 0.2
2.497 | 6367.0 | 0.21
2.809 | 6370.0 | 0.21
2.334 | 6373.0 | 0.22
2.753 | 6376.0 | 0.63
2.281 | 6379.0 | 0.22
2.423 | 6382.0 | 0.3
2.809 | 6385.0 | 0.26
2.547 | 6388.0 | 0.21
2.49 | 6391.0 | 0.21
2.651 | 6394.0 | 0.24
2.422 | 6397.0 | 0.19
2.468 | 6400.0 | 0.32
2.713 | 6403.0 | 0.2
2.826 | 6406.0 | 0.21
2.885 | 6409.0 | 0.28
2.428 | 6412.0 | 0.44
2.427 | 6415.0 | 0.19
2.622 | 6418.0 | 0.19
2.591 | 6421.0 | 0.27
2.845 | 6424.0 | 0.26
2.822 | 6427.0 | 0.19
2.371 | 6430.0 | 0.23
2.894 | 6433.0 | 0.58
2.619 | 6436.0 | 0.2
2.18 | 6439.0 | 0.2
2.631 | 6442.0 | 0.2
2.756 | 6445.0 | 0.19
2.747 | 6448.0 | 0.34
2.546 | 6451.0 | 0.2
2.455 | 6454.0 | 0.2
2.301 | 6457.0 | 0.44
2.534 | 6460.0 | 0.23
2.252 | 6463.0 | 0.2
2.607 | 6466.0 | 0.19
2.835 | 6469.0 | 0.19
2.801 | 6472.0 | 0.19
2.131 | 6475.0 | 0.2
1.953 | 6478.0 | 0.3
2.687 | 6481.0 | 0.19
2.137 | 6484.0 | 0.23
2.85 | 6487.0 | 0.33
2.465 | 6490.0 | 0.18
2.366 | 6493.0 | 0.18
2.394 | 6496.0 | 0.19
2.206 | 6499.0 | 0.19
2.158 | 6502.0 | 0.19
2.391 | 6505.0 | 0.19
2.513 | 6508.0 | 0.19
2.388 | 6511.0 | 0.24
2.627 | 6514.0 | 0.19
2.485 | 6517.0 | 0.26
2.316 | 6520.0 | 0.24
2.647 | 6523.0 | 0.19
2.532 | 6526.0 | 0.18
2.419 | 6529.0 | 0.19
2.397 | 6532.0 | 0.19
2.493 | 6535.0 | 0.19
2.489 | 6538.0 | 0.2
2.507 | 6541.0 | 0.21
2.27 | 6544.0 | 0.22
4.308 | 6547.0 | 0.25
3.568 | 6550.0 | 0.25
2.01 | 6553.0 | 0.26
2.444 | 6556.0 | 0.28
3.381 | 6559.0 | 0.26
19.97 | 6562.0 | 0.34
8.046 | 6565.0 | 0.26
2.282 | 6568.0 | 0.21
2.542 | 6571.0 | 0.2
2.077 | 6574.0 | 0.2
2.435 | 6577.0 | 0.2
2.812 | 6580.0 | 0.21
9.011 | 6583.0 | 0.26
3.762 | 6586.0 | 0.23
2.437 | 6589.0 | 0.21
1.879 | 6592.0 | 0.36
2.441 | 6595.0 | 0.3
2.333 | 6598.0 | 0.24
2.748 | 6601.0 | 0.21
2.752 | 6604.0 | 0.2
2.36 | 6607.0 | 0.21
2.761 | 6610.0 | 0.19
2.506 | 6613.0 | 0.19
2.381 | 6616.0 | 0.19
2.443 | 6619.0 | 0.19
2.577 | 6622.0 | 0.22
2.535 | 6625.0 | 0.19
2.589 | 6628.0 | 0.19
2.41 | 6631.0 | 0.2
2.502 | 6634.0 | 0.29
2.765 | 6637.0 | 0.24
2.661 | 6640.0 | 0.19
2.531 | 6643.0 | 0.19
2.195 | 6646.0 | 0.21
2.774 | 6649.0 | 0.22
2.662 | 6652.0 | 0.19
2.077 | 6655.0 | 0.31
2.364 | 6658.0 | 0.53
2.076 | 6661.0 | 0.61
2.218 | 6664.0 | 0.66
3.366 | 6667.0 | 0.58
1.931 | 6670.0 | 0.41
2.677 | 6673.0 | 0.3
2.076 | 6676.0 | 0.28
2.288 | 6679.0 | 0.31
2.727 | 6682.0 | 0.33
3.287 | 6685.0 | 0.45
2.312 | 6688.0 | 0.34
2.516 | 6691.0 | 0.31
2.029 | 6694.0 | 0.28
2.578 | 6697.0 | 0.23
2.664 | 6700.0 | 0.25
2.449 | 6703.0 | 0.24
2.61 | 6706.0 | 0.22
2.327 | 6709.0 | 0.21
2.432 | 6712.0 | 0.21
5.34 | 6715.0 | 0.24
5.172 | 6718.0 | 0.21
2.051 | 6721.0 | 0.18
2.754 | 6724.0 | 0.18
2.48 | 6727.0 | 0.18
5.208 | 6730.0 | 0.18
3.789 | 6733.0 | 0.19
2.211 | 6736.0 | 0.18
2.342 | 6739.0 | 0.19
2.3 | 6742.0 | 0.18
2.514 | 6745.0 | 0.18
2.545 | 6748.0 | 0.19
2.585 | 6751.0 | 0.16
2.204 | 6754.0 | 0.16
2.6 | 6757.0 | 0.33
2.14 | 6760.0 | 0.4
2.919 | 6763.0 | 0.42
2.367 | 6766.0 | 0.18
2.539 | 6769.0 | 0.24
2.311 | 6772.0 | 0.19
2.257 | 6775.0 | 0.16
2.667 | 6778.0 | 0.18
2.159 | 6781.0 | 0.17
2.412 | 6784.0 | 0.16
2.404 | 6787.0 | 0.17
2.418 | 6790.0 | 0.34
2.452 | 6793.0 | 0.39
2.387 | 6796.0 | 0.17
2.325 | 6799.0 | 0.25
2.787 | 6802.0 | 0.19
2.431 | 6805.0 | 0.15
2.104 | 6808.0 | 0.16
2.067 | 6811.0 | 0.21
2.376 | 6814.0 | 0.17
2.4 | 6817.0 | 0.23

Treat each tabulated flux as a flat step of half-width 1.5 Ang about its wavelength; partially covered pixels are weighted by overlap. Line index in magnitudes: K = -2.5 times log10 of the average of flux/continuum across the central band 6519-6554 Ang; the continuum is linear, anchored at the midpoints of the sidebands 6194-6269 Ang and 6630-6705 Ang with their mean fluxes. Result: -0.08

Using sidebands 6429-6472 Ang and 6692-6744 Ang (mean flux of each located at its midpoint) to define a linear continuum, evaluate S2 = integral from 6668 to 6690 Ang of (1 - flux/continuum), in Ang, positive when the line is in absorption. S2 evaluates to 3.2 Ang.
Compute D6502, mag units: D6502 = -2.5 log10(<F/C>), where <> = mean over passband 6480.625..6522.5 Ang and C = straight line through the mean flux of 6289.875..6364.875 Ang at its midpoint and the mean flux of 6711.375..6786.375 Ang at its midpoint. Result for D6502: 0.12 mag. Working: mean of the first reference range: 2.64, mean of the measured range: 2.43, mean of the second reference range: 2.81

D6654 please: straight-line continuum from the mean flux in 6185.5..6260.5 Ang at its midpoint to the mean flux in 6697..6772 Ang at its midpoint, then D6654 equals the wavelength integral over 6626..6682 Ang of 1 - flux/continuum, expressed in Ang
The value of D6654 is 6.5 Ang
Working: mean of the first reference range 2.49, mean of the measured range 2.46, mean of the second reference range 2.84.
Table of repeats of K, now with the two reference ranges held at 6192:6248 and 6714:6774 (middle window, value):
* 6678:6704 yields 0.125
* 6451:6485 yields 0.111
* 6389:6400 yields 0.056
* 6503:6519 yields 0.110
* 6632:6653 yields 0.098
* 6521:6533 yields 0.102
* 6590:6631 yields 0.131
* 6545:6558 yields -0.114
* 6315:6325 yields 0.034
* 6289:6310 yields -0.067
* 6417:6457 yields 0.028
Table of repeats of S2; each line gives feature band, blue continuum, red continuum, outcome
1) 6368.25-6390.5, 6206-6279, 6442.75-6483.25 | -0.5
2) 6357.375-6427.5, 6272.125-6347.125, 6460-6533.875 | -1.8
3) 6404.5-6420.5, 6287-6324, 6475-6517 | -0.7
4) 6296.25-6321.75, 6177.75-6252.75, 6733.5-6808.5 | -2.0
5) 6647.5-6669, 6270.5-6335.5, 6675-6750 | 2.5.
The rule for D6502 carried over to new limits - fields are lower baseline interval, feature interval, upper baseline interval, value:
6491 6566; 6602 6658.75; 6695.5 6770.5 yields 0.24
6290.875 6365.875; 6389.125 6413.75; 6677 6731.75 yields 0.04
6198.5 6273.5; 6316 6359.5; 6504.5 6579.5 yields 0.09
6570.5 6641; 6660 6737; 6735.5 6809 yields -0.10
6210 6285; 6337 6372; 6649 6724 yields -0.05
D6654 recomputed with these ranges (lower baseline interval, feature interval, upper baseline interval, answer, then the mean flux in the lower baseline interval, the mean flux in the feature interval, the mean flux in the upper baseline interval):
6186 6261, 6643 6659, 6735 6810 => 0.0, 2.49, 2.43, 2.41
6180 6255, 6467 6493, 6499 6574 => 6.6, 2.53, 2.48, 3.49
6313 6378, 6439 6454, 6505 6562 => 1.4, 2.6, 2.6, 3.1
